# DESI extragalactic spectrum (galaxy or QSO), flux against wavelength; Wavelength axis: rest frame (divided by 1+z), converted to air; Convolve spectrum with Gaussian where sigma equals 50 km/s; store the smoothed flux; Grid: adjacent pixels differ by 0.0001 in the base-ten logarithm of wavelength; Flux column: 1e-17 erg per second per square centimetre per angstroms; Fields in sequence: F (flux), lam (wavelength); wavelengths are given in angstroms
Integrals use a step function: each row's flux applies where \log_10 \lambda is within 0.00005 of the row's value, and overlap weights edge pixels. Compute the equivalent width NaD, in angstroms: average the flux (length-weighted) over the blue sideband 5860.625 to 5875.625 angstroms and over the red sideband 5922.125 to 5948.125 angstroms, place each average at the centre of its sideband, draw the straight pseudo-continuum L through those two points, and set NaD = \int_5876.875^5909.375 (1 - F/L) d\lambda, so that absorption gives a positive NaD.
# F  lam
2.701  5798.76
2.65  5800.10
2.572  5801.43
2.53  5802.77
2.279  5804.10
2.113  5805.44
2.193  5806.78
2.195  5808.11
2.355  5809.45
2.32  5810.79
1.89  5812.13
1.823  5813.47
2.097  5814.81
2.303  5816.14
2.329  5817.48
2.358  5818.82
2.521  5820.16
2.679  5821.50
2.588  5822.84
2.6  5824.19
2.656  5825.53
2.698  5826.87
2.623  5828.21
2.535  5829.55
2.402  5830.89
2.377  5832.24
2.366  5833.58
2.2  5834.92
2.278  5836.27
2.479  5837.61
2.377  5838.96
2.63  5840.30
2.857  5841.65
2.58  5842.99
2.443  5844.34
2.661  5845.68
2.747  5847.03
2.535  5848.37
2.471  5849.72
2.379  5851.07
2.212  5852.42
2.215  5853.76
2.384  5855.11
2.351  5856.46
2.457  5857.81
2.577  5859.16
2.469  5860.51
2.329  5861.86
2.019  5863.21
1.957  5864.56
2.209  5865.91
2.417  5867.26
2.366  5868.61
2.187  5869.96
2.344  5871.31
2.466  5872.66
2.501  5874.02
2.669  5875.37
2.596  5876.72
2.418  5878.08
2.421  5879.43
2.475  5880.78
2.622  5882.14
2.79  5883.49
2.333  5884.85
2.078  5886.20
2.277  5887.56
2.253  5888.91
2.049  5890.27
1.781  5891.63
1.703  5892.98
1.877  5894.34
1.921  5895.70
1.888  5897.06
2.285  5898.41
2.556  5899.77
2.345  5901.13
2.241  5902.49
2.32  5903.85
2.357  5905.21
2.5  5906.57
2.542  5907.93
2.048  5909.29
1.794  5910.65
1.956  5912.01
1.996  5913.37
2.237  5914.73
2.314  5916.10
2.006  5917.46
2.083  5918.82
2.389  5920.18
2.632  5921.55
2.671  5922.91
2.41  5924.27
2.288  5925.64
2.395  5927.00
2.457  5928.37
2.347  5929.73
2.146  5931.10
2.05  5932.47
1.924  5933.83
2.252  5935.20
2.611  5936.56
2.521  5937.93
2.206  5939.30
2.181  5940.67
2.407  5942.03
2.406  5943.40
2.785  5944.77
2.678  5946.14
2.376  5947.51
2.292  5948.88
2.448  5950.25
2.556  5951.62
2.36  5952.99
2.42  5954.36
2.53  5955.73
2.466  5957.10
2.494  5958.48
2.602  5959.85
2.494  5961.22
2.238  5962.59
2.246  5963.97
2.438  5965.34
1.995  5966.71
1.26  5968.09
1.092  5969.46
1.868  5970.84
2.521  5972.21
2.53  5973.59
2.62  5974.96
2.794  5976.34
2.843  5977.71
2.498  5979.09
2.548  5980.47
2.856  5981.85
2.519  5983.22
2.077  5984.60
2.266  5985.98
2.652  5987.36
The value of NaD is 1.0 angstroms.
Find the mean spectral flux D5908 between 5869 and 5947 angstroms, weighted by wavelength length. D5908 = 2.3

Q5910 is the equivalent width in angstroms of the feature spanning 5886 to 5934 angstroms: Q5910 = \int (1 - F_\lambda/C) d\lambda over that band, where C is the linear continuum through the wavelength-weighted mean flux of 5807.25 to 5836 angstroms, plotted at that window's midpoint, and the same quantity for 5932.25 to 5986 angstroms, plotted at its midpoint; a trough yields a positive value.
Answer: 3.3 angstroms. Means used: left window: 2.37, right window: 2.36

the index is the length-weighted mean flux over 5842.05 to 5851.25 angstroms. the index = 2.56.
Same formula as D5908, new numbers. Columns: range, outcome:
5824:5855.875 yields 2.49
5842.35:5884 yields 2.43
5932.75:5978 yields 2.34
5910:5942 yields 2.26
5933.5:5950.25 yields 2.4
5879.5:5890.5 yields 2.38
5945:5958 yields 2.47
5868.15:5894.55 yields 2.32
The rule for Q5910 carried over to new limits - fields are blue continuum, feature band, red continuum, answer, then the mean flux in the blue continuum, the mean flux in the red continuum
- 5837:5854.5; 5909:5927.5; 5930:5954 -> 1.3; 2.51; 2.36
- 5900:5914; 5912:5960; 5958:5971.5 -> -4.9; 2.22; 2.07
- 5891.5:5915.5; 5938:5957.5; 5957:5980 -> -1.7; 2.14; 2.29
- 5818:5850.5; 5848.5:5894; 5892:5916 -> 0.0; 2.53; 2.15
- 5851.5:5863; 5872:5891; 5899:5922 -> -0.9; 2.36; 2.25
